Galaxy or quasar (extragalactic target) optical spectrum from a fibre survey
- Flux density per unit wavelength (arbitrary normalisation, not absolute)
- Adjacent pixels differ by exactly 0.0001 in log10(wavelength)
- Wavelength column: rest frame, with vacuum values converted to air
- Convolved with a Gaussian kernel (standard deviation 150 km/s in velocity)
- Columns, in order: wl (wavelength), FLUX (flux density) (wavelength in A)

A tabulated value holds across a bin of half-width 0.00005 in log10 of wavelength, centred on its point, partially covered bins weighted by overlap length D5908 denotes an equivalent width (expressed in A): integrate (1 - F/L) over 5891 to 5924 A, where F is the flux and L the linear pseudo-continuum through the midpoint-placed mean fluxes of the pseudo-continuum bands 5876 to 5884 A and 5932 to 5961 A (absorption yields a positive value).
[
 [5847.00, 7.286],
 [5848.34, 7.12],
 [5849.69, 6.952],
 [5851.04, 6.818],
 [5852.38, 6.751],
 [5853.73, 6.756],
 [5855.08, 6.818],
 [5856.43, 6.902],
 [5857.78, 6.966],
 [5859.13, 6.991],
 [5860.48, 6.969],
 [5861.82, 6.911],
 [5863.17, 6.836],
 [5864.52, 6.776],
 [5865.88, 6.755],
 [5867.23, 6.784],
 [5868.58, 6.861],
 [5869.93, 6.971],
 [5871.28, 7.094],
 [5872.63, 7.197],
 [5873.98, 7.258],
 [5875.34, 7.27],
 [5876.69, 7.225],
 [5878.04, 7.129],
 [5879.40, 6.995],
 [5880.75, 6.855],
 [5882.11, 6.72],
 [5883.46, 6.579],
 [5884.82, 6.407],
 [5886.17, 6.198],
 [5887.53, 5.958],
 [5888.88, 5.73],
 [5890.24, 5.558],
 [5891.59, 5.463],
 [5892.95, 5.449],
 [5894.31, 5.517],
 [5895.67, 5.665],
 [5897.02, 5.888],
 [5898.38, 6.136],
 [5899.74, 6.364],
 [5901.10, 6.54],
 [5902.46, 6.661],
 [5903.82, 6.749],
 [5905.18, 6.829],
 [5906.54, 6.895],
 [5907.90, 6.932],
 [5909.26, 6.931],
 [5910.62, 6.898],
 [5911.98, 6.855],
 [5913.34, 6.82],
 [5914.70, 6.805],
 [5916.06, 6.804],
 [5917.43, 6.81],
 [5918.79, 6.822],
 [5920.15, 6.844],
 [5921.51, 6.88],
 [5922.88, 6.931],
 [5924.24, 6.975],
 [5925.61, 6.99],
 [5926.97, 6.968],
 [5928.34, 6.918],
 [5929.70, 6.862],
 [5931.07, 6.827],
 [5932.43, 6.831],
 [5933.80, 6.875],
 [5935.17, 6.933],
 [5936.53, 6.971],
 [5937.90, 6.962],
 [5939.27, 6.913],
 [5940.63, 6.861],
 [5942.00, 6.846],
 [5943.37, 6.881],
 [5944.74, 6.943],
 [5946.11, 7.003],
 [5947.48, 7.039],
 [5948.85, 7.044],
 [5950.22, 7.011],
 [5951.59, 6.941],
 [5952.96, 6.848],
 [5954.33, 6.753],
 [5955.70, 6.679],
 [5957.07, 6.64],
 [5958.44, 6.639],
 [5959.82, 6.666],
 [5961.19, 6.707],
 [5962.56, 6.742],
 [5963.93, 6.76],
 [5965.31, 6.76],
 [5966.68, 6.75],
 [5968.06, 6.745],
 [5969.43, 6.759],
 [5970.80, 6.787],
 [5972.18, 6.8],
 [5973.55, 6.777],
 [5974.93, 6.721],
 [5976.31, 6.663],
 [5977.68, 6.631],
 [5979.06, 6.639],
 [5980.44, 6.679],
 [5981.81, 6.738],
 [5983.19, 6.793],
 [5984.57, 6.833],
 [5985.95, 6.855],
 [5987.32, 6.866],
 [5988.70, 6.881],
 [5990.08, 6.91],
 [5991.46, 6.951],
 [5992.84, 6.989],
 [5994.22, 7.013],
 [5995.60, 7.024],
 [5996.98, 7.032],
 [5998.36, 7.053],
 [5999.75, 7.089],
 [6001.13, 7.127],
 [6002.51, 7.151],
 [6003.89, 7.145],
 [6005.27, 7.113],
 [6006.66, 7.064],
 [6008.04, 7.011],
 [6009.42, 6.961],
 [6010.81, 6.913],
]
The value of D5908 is 1.8 A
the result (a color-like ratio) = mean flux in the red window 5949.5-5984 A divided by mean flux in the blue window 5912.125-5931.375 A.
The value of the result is 0.98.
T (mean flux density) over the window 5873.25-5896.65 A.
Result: 6.35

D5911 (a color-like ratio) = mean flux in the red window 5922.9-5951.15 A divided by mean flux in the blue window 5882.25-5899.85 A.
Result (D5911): 1.2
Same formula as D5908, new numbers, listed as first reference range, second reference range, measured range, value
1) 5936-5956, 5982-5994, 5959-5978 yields 0.5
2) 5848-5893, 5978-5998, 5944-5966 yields 0.0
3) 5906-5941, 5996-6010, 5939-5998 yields 1.4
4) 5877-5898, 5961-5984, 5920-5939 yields -1.4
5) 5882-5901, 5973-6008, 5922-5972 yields -2.8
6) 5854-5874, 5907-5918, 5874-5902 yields 2.4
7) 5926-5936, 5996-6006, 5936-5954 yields 0.0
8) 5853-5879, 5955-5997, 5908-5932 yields 0.0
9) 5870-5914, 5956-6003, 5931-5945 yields -0.4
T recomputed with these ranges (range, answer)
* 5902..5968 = 6.85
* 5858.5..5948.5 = 6.72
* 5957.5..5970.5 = 6.73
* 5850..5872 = 6.88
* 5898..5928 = 6.8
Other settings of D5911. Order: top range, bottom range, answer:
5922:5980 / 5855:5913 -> 1.03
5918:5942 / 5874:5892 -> 1.06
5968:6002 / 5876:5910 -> 1.08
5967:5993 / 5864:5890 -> 1.00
